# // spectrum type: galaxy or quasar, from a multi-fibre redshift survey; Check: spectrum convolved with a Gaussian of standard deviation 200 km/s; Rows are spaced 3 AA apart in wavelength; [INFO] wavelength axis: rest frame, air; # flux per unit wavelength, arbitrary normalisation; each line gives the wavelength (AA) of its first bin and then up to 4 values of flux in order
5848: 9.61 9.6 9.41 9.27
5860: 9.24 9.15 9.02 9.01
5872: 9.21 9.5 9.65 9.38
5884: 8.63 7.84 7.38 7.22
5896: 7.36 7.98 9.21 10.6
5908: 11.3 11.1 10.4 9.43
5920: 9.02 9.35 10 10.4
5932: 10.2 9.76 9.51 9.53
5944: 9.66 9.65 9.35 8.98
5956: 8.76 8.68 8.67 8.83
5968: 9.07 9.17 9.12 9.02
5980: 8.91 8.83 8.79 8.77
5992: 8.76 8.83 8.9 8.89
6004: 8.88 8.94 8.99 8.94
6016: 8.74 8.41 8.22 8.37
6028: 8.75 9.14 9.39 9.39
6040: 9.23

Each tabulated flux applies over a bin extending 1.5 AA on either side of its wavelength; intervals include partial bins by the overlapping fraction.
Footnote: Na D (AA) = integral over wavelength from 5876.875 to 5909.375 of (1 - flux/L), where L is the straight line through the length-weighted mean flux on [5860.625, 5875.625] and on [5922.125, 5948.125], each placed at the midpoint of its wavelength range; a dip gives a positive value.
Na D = 2.23 AA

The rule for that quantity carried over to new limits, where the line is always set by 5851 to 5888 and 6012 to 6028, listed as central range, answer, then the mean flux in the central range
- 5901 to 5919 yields -2.71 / 10.3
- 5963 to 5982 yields -0.59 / 9.01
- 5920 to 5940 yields -2.01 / 9.8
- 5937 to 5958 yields -1.18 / 9.33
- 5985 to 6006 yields -0.47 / 8.84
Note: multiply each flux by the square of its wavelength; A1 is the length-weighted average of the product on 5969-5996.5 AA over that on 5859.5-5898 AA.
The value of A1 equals 1.07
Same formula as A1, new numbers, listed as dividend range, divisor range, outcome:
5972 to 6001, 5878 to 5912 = 1.03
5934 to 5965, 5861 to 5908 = 1.07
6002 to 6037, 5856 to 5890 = 1.03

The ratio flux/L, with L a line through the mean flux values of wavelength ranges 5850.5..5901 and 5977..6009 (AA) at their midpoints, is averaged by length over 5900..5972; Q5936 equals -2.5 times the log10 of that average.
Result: -0.09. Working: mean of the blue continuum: 8.74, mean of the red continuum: 8.86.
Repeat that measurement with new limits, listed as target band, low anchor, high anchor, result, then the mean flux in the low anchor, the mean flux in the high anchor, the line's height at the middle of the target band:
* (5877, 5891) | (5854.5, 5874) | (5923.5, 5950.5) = 0.092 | 9.17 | 9.78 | 9.34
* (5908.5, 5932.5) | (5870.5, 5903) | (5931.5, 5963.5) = -0.125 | 8.48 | 9.31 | 8.94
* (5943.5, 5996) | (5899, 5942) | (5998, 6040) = 0.049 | 9.92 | 8.87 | 9.39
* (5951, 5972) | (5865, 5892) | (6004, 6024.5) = -0.017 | 8.81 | 8.7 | 8.75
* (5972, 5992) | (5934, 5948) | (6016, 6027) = 0.012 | 9.62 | 8.41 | 9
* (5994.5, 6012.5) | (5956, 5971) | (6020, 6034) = -0.020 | 8.84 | 8.69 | 8.75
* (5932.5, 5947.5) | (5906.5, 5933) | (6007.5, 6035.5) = 0.023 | 10.1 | 8.78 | 9.86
